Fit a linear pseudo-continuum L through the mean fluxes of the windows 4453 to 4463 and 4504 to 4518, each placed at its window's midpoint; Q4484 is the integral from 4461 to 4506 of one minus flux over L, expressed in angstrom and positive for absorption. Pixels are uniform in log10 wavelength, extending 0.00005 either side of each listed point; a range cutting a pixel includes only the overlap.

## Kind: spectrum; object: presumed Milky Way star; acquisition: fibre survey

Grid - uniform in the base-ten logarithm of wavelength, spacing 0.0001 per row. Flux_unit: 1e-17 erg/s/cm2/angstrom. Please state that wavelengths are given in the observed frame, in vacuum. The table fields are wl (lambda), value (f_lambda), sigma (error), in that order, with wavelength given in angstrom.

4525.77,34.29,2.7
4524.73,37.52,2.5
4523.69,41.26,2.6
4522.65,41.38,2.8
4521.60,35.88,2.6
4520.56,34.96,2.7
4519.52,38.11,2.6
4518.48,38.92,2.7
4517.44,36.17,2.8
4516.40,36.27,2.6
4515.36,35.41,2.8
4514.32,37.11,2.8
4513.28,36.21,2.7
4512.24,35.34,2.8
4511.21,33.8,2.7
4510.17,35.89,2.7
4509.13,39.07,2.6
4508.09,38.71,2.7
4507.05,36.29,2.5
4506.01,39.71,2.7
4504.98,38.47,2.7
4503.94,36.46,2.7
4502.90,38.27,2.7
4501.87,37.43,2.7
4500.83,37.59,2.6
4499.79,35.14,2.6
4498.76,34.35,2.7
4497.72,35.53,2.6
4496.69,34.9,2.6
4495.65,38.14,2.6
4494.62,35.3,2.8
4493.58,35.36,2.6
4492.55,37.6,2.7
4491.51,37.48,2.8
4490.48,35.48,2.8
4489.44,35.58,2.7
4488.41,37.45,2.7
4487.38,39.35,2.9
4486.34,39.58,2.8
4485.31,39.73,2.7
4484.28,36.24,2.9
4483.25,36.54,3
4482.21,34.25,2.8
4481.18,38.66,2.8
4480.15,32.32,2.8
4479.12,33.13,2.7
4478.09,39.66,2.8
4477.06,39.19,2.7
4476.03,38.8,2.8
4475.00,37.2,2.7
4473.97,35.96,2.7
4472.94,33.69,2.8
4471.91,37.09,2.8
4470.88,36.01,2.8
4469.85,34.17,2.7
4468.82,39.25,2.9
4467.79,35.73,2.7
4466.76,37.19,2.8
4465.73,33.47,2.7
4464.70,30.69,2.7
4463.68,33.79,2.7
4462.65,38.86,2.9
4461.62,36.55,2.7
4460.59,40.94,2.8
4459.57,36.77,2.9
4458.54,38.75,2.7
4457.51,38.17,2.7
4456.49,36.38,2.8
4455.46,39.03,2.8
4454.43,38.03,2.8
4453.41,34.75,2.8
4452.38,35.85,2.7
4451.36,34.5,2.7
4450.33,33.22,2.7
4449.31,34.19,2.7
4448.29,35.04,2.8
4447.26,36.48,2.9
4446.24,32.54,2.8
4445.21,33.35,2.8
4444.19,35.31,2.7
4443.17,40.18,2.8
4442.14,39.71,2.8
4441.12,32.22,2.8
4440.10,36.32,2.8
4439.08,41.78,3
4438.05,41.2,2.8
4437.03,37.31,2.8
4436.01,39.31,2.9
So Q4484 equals 1.0 angstrom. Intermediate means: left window 37.8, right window 36.8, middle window 36.5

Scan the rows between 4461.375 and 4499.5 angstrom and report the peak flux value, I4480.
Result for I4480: 39.73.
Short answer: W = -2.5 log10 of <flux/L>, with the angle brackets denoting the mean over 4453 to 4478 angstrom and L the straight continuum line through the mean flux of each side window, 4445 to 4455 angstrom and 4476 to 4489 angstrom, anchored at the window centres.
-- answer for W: -0.022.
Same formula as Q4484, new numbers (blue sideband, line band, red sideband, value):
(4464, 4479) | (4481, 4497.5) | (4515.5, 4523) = -0.17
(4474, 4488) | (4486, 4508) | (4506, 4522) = 0.01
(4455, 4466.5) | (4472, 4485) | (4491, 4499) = 0.00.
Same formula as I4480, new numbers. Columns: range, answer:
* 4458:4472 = 40.94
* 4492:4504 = 38.27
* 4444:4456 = 39.03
